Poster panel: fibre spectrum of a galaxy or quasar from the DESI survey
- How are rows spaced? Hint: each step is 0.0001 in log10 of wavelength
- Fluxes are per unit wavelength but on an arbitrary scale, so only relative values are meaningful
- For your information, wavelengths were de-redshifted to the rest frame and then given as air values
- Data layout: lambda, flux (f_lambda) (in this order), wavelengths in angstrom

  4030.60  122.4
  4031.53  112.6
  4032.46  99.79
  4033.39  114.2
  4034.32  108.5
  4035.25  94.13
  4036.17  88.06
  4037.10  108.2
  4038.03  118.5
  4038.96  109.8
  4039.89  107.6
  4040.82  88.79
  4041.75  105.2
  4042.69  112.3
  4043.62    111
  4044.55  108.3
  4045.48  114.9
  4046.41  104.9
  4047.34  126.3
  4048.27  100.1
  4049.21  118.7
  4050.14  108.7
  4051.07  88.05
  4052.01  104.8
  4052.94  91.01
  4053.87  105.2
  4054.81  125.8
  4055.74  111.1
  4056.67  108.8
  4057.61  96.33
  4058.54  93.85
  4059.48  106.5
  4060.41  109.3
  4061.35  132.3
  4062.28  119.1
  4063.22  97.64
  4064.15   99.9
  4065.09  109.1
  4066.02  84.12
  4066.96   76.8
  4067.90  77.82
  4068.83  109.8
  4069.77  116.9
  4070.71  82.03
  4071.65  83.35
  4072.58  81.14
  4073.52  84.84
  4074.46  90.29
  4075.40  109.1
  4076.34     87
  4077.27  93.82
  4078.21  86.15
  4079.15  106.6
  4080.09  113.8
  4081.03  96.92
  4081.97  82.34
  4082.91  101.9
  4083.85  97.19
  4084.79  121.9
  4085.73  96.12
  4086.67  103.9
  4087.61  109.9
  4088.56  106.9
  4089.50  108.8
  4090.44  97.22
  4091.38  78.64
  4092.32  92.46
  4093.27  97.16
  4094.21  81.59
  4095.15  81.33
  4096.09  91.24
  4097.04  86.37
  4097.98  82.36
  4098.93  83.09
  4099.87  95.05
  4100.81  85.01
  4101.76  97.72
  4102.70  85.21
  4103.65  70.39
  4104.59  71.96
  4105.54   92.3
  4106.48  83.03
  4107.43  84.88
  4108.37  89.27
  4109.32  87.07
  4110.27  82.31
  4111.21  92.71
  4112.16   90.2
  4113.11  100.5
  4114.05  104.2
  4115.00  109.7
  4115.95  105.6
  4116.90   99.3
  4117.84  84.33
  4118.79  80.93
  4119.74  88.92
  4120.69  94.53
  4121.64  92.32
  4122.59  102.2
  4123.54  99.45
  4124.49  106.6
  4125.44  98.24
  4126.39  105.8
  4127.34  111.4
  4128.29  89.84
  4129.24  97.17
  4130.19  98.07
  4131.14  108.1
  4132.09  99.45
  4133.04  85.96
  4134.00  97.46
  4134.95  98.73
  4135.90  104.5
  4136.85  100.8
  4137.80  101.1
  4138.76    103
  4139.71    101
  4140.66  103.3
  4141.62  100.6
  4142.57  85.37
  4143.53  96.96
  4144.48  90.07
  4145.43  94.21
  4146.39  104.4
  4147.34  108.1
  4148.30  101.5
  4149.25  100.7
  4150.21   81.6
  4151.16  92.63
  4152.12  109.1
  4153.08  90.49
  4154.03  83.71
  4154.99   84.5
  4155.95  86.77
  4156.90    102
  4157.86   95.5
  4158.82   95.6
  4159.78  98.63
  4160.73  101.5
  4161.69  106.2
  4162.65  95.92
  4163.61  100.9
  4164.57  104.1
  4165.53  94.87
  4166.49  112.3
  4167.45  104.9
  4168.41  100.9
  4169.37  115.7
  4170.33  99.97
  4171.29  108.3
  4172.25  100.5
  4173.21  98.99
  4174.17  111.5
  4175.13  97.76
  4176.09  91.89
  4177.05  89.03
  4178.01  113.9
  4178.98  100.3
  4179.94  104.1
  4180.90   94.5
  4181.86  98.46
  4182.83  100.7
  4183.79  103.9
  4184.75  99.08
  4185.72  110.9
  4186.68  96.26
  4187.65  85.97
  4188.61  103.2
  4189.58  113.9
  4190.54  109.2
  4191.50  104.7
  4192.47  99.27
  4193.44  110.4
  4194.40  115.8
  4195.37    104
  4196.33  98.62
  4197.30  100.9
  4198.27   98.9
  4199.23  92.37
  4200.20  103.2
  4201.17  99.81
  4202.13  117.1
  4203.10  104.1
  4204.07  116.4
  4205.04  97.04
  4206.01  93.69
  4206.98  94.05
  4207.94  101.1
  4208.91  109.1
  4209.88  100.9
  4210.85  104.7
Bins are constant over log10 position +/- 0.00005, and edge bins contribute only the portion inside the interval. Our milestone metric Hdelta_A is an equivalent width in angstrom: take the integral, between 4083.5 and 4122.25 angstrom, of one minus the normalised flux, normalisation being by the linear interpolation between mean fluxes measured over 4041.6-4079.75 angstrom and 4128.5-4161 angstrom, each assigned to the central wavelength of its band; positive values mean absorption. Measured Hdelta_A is 2.8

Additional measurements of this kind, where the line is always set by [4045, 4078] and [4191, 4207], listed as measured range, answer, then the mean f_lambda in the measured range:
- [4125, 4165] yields 1.75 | 98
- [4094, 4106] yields 1.99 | 84.9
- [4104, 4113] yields 1.38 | 86.3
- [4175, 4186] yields 0.29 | 100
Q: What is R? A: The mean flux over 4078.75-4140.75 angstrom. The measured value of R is 95.4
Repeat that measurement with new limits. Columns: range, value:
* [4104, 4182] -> 97.5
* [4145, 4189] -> 99.5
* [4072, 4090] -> 98.8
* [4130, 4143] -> 99.2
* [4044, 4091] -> 102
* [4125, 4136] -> 99.4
